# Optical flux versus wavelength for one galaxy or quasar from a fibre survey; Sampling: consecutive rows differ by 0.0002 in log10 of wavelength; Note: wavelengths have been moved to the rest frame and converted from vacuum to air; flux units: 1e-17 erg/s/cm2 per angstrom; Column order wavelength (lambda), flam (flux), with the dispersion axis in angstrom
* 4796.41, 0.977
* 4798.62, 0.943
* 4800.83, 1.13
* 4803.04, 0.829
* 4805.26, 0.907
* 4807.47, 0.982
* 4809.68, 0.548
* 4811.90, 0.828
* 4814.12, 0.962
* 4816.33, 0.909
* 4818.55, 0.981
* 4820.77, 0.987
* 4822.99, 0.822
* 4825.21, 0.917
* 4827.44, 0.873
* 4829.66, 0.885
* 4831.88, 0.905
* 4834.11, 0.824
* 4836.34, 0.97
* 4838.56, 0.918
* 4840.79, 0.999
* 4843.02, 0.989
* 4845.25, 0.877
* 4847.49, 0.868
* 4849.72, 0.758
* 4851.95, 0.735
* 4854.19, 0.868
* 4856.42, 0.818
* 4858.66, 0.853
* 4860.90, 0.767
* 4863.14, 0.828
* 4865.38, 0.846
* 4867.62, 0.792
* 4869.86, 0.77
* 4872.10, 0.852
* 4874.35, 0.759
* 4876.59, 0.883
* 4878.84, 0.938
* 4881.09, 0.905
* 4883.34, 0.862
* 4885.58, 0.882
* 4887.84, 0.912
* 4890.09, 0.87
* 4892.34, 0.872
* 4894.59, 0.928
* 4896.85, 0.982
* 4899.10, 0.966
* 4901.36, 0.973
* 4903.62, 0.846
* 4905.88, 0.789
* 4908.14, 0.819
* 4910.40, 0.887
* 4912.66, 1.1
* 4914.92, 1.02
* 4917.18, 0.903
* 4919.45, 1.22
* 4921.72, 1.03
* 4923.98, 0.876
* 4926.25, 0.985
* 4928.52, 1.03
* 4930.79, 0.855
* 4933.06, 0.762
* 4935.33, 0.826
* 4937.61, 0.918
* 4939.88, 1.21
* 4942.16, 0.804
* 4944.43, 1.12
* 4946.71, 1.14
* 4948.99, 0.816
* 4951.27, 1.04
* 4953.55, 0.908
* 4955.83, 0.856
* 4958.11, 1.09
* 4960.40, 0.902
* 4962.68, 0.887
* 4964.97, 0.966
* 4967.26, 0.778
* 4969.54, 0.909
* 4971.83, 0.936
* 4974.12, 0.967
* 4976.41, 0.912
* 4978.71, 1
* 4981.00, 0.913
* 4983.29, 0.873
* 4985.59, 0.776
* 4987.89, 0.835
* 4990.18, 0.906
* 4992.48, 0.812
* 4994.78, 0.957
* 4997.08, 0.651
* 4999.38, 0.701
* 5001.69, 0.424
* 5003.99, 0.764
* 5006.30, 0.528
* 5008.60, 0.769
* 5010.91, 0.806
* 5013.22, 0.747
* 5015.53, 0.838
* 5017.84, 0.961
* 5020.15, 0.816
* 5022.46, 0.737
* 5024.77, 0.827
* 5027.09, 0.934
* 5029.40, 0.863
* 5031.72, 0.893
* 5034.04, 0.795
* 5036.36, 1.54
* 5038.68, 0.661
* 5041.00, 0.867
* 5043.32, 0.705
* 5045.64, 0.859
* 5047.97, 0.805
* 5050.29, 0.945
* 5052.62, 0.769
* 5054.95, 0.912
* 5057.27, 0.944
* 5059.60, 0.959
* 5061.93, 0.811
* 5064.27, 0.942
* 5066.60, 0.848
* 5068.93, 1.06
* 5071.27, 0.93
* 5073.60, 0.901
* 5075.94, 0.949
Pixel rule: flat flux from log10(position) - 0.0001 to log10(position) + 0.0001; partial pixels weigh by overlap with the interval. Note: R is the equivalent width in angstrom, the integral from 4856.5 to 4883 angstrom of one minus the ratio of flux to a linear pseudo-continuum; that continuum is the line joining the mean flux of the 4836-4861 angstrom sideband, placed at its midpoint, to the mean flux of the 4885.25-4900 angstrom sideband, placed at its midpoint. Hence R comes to 1.7 angstrom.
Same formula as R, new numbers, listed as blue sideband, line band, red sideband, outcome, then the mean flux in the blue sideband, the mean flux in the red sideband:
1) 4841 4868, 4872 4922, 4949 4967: -2.4 angstrom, 0.84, 0.933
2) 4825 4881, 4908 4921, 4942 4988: -1.6 angstrom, 0.859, 0.93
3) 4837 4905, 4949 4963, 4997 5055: -1.7 angstrom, 0.871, 0.813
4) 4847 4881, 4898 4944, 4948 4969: -3.3 angstrom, 0.824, 0.917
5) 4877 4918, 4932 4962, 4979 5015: -3.9 angstrom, 0.914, 0.771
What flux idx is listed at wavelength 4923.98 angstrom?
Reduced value 0.876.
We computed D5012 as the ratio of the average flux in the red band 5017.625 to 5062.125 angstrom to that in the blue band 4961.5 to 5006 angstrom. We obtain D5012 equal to 1.1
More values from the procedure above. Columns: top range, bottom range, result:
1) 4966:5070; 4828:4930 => 0.95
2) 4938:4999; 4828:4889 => 1.07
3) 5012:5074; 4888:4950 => 0.93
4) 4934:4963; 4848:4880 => 1.17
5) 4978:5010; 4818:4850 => 0.86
